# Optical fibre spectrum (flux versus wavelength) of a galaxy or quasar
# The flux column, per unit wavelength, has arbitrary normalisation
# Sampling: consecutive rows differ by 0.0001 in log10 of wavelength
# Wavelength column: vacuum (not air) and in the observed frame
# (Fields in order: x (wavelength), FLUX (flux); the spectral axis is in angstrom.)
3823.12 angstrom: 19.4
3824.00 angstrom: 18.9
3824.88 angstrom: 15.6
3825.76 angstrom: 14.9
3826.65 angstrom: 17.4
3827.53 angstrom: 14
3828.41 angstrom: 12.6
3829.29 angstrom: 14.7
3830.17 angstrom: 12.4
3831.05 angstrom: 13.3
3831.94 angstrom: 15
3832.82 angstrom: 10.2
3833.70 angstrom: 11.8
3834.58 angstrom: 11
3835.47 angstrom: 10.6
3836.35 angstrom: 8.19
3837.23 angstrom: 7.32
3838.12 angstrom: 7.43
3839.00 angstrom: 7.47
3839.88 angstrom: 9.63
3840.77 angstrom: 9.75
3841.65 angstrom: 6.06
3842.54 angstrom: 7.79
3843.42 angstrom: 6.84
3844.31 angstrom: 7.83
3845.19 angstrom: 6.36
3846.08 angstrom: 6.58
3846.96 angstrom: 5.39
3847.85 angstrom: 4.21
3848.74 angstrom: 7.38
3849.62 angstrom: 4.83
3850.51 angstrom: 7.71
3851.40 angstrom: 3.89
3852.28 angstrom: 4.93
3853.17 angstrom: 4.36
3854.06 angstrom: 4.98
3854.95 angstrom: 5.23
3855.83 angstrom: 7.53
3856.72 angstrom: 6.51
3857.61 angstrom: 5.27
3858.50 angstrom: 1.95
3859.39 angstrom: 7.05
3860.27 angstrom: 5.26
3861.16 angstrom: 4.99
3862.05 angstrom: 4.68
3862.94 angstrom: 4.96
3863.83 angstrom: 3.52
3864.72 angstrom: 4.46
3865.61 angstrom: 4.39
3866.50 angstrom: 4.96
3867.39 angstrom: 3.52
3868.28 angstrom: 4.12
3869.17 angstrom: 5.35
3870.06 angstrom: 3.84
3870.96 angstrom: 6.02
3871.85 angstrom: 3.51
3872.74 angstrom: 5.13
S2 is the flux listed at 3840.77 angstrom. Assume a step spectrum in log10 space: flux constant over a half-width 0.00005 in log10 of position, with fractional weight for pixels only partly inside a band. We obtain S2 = 9.75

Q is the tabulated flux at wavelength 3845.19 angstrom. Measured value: 6.36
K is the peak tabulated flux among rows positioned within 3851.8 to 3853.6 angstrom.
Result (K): 4.93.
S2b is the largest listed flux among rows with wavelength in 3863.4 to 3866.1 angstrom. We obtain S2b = 4.46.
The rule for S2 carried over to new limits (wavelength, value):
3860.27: 5.26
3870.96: 6.02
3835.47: 10.6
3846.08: 6.58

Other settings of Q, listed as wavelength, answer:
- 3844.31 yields 7.83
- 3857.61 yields 5.27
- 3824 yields 18.9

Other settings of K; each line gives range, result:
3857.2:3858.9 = 5.27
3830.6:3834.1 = 15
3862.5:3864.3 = 4.96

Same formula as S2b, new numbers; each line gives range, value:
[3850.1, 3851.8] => 7.71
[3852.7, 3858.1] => 7.53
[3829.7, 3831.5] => 13.3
